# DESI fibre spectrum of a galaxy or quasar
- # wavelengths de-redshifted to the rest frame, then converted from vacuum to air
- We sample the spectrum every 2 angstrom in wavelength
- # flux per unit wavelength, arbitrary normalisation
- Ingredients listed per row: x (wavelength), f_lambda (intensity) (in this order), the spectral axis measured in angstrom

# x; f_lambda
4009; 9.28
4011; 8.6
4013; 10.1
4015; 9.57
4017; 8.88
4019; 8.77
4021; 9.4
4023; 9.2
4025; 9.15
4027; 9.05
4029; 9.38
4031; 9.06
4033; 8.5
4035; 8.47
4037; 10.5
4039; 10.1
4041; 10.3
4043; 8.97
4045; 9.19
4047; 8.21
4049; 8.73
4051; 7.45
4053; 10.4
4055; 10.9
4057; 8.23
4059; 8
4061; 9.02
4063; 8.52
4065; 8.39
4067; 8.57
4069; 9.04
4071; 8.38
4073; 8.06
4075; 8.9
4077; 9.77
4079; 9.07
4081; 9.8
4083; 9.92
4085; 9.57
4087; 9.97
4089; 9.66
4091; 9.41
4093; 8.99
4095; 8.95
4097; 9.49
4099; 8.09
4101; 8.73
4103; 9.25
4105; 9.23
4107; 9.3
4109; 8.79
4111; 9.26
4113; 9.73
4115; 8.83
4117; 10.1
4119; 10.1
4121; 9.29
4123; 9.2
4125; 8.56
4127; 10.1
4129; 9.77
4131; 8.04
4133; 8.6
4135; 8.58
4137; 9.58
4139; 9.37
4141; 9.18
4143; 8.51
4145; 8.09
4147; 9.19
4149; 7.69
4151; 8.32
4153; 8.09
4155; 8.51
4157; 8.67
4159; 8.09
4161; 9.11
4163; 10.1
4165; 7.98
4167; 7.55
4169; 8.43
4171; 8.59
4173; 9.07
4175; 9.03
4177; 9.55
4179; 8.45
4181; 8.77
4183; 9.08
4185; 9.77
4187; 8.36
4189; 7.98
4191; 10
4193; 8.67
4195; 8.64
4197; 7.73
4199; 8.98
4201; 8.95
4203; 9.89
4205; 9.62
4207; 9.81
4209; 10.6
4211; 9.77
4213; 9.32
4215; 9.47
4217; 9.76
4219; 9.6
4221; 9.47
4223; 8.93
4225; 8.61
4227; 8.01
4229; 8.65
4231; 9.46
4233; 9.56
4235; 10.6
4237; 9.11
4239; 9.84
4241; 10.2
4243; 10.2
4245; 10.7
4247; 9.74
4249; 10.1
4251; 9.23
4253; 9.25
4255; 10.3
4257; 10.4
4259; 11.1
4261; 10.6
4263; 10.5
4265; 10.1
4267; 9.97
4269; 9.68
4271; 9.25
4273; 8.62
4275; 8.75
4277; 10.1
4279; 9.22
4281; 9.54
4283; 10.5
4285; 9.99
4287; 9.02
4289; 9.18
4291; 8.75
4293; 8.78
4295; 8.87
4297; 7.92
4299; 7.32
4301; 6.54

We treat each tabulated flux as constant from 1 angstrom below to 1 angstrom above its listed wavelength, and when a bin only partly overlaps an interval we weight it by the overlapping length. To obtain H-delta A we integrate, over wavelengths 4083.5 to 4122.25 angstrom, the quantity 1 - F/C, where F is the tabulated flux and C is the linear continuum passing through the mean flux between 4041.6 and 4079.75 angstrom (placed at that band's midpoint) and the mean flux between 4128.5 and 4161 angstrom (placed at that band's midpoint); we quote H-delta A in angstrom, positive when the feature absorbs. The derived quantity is -2.52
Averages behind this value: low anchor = 8.85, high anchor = 8.64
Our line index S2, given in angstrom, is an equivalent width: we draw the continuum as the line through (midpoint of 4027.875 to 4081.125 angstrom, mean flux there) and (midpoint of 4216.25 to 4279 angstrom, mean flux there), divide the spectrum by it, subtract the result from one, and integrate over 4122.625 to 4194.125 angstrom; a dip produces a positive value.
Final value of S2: 4.5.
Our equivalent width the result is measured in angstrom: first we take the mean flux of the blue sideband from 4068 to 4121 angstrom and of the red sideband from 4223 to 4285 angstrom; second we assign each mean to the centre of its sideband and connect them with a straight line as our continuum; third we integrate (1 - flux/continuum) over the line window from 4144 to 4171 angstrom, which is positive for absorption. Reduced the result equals 2.8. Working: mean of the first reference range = 9.25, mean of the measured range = 8.45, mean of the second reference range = 9.72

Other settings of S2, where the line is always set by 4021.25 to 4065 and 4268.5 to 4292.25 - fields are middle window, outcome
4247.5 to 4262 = -1.2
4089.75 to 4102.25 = 0.3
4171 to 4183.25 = 0.4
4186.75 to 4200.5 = 0.9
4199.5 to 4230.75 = -0.2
